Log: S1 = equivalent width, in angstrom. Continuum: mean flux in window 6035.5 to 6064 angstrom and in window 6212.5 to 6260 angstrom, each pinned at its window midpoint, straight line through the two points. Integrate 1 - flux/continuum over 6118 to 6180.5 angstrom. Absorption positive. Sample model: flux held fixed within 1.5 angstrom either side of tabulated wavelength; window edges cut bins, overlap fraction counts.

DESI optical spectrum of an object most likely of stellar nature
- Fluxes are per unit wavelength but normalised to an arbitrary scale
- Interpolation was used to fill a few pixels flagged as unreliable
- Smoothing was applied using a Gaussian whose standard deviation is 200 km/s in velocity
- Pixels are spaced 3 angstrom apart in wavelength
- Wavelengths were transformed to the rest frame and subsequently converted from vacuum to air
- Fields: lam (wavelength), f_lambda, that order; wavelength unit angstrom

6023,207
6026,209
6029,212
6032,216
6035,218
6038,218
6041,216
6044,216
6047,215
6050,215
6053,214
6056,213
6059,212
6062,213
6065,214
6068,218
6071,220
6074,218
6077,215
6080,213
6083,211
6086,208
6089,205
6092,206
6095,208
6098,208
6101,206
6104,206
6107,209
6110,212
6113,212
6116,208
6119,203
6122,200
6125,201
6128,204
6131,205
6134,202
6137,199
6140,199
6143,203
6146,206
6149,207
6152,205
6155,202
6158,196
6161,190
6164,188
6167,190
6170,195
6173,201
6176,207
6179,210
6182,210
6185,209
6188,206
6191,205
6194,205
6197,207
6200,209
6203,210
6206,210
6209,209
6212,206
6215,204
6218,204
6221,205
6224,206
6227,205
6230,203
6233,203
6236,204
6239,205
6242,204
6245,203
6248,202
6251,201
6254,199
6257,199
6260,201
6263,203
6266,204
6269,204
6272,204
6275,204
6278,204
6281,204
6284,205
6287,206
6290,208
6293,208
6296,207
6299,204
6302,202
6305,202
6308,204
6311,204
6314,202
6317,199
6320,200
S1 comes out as 2.39 angstrom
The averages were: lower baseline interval 215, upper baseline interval 203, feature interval 201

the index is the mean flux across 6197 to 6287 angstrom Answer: 204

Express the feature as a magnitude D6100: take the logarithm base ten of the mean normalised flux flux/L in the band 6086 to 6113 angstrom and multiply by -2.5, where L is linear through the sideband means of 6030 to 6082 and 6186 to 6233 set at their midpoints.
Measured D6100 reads 0.03 mag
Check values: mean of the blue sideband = 215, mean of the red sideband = 206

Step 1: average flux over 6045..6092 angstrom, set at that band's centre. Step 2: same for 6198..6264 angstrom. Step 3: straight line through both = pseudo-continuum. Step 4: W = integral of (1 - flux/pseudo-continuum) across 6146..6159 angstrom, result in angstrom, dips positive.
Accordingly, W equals 0.3 angstrom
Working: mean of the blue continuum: 213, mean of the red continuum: 204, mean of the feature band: 203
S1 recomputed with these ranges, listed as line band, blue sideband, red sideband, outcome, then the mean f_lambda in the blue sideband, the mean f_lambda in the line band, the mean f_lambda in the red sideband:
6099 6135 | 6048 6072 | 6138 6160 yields 0.17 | 215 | 206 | 202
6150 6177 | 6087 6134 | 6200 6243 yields 1.15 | 206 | 197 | 206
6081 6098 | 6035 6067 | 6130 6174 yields 0.08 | 215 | 208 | 199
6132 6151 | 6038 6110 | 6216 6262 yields 0.52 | 212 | 203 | 203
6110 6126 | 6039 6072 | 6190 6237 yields 0.44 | 215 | 206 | 206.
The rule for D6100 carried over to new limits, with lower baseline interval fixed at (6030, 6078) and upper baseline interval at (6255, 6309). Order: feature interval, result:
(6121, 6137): 0.05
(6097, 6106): 0.03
